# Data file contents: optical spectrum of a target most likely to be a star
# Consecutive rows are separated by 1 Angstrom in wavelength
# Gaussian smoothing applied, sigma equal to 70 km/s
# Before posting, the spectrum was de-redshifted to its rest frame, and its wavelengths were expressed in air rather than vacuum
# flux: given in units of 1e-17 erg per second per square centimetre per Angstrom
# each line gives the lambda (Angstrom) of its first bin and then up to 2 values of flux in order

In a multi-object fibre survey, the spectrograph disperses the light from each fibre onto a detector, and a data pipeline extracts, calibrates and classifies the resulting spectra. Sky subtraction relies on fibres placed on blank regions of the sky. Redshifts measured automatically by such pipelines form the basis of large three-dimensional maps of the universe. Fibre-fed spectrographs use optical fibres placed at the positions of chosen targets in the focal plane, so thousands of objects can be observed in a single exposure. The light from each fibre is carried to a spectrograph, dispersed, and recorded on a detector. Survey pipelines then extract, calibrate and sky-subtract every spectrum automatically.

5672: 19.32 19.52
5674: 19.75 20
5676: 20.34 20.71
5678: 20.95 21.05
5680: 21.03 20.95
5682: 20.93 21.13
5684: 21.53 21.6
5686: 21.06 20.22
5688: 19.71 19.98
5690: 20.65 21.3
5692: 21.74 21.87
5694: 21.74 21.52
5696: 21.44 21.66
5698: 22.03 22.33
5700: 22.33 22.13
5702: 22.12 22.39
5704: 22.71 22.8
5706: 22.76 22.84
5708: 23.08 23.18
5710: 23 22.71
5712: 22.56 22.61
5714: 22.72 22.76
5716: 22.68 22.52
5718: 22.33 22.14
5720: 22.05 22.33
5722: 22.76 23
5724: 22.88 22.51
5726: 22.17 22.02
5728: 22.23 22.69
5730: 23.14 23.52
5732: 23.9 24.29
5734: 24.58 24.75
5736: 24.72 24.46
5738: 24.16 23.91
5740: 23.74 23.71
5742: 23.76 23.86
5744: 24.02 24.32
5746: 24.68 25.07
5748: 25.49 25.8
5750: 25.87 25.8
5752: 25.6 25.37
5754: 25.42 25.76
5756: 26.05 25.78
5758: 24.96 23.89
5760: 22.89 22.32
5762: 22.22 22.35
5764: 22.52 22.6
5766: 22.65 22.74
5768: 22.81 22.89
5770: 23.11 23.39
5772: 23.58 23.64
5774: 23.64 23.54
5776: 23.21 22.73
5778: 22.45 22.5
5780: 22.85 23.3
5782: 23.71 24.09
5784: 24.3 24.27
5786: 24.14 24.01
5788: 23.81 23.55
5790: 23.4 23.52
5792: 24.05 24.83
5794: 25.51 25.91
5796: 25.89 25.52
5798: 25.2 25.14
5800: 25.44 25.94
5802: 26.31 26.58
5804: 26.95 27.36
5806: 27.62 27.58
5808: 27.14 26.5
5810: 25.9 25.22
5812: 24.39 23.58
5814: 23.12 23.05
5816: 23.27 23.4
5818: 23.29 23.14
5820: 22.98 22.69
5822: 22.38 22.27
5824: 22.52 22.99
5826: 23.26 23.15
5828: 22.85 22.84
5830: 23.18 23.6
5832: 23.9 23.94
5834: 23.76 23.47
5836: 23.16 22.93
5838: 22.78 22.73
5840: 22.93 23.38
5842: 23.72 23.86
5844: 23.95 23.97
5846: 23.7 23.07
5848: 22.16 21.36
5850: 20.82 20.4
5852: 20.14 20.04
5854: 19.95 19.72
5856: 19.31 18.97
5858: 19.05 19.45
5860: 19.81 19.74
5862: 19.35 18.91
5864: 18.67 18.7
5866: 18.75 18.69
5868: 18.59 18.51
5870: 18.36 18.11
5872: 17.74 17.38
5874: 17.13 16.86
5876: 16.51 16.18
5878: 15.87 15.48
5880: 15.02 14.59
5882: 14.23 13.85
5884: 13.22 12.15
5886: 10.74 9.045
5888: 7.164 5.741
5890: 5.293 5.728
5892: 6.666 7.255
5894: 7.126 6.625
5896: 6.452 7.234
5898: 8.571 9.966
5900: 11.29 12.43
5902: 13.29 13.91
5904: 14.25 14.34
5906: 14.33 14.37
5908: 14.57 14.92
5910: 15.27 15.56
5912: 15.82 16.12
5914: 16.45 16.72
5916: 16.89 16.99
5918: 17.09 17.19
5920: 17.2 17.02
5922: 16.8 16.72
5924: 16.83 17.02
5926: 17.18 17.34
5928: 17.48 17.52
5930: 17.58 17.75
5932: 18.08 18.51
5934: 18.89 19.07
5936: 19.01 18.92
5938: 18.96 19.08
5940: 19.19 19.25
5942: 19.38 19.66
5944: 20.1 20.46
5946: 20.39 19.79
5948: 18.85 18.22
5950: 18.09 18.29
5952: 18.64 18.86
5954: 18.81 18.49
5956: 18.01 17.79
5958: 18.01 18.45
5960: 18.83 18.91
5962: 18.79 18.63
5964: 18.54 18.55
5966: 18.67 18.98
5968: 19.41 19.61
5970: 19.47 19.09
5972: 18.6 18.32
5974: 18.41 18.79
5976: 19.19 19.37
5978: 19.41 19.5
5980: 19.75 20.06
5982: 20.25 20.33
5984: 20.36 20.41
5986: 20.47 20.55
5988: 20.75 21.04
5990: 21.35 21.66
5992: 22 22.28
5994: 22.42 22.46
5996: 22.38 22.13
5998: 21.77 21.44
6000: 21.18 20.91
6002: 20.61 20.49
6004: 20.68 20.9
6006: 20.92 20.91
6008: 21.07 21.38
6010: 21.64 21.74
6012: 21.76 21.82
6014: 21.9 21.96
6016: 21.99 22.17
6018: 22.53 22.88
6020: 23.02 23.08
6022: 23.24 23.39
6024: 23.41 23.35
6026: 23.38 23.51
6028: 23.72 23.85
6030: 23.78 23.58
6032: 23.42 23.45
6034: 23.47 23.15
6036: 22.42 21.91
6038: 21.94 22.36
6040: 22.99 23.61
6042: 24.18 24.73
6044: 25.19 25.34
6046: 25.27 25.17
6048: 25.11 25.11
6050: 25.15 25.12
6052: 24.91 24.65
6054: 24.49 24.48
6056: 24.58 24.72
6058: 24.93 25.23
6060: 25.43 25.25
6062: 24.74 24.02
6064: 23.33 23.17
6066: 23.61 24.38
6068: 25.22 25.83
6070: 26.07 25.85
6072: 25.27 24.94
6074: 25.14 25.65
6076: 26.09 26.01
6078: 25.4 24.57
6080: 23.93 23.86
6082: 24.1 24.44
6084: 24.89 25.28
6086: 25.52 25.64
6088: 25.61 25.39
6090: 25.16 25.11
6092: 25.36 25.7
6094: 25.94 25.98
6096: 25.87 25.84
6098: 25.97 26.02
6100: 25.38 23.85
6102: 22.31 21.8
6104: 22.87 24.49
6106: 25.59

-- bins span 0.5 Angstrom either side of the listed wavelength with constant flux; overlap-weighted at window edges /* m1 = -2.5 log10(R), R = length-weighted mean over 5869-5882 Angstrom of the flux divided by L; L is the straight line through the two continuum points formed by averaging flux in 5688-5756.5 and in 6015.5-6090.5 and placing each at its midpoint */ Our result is 0.388 mag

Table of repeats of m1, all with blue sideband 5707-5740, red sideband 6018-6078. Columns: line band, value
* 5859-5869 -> 0.23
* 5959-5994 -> 0.21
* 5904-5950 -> 0.33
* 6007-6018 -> 0.11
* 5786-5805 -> -0.08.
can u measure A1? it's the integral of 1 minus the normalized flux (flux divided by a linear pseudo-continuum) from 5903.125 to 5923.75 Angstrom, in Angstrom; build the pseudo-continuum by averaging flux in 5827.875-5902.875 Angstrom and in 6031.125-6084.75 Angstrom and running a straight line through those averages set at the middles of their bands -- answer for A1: 3.4 Angstrom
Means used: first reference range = 17.2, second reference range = 24.5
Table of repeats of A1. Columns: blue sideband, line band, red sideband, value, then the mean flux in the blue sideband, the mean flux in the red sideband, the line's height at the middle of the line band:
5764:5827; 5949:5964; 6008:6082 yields 3.46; 24.1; 23.9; 24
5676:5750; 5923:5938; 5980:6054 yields 3.06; 22.6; 22.5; 22.5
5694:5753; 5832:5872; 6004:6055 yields 3.86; 23.3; 23.2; 23.2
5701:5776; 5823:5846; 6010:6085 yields 0.35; 23.5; 24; 23.7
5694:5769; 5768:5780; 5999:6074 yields 0.12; 23.4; 23.4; 23.4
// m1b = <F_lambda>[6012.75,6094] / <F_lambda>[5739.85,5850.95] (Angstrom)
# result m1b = 1.0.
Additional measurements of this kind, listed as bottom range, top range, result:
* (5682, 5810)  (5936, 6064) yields 0.91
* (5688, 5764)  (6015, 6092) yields 1.05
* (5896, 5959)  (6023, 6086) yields 1.45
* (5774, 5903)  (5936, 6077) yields 1.08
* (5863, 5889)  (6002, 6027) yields 1.42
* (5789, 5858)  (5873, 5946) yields 0.63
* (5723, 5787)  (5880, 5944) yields 0.61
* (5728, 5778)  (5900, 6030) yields 0.81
